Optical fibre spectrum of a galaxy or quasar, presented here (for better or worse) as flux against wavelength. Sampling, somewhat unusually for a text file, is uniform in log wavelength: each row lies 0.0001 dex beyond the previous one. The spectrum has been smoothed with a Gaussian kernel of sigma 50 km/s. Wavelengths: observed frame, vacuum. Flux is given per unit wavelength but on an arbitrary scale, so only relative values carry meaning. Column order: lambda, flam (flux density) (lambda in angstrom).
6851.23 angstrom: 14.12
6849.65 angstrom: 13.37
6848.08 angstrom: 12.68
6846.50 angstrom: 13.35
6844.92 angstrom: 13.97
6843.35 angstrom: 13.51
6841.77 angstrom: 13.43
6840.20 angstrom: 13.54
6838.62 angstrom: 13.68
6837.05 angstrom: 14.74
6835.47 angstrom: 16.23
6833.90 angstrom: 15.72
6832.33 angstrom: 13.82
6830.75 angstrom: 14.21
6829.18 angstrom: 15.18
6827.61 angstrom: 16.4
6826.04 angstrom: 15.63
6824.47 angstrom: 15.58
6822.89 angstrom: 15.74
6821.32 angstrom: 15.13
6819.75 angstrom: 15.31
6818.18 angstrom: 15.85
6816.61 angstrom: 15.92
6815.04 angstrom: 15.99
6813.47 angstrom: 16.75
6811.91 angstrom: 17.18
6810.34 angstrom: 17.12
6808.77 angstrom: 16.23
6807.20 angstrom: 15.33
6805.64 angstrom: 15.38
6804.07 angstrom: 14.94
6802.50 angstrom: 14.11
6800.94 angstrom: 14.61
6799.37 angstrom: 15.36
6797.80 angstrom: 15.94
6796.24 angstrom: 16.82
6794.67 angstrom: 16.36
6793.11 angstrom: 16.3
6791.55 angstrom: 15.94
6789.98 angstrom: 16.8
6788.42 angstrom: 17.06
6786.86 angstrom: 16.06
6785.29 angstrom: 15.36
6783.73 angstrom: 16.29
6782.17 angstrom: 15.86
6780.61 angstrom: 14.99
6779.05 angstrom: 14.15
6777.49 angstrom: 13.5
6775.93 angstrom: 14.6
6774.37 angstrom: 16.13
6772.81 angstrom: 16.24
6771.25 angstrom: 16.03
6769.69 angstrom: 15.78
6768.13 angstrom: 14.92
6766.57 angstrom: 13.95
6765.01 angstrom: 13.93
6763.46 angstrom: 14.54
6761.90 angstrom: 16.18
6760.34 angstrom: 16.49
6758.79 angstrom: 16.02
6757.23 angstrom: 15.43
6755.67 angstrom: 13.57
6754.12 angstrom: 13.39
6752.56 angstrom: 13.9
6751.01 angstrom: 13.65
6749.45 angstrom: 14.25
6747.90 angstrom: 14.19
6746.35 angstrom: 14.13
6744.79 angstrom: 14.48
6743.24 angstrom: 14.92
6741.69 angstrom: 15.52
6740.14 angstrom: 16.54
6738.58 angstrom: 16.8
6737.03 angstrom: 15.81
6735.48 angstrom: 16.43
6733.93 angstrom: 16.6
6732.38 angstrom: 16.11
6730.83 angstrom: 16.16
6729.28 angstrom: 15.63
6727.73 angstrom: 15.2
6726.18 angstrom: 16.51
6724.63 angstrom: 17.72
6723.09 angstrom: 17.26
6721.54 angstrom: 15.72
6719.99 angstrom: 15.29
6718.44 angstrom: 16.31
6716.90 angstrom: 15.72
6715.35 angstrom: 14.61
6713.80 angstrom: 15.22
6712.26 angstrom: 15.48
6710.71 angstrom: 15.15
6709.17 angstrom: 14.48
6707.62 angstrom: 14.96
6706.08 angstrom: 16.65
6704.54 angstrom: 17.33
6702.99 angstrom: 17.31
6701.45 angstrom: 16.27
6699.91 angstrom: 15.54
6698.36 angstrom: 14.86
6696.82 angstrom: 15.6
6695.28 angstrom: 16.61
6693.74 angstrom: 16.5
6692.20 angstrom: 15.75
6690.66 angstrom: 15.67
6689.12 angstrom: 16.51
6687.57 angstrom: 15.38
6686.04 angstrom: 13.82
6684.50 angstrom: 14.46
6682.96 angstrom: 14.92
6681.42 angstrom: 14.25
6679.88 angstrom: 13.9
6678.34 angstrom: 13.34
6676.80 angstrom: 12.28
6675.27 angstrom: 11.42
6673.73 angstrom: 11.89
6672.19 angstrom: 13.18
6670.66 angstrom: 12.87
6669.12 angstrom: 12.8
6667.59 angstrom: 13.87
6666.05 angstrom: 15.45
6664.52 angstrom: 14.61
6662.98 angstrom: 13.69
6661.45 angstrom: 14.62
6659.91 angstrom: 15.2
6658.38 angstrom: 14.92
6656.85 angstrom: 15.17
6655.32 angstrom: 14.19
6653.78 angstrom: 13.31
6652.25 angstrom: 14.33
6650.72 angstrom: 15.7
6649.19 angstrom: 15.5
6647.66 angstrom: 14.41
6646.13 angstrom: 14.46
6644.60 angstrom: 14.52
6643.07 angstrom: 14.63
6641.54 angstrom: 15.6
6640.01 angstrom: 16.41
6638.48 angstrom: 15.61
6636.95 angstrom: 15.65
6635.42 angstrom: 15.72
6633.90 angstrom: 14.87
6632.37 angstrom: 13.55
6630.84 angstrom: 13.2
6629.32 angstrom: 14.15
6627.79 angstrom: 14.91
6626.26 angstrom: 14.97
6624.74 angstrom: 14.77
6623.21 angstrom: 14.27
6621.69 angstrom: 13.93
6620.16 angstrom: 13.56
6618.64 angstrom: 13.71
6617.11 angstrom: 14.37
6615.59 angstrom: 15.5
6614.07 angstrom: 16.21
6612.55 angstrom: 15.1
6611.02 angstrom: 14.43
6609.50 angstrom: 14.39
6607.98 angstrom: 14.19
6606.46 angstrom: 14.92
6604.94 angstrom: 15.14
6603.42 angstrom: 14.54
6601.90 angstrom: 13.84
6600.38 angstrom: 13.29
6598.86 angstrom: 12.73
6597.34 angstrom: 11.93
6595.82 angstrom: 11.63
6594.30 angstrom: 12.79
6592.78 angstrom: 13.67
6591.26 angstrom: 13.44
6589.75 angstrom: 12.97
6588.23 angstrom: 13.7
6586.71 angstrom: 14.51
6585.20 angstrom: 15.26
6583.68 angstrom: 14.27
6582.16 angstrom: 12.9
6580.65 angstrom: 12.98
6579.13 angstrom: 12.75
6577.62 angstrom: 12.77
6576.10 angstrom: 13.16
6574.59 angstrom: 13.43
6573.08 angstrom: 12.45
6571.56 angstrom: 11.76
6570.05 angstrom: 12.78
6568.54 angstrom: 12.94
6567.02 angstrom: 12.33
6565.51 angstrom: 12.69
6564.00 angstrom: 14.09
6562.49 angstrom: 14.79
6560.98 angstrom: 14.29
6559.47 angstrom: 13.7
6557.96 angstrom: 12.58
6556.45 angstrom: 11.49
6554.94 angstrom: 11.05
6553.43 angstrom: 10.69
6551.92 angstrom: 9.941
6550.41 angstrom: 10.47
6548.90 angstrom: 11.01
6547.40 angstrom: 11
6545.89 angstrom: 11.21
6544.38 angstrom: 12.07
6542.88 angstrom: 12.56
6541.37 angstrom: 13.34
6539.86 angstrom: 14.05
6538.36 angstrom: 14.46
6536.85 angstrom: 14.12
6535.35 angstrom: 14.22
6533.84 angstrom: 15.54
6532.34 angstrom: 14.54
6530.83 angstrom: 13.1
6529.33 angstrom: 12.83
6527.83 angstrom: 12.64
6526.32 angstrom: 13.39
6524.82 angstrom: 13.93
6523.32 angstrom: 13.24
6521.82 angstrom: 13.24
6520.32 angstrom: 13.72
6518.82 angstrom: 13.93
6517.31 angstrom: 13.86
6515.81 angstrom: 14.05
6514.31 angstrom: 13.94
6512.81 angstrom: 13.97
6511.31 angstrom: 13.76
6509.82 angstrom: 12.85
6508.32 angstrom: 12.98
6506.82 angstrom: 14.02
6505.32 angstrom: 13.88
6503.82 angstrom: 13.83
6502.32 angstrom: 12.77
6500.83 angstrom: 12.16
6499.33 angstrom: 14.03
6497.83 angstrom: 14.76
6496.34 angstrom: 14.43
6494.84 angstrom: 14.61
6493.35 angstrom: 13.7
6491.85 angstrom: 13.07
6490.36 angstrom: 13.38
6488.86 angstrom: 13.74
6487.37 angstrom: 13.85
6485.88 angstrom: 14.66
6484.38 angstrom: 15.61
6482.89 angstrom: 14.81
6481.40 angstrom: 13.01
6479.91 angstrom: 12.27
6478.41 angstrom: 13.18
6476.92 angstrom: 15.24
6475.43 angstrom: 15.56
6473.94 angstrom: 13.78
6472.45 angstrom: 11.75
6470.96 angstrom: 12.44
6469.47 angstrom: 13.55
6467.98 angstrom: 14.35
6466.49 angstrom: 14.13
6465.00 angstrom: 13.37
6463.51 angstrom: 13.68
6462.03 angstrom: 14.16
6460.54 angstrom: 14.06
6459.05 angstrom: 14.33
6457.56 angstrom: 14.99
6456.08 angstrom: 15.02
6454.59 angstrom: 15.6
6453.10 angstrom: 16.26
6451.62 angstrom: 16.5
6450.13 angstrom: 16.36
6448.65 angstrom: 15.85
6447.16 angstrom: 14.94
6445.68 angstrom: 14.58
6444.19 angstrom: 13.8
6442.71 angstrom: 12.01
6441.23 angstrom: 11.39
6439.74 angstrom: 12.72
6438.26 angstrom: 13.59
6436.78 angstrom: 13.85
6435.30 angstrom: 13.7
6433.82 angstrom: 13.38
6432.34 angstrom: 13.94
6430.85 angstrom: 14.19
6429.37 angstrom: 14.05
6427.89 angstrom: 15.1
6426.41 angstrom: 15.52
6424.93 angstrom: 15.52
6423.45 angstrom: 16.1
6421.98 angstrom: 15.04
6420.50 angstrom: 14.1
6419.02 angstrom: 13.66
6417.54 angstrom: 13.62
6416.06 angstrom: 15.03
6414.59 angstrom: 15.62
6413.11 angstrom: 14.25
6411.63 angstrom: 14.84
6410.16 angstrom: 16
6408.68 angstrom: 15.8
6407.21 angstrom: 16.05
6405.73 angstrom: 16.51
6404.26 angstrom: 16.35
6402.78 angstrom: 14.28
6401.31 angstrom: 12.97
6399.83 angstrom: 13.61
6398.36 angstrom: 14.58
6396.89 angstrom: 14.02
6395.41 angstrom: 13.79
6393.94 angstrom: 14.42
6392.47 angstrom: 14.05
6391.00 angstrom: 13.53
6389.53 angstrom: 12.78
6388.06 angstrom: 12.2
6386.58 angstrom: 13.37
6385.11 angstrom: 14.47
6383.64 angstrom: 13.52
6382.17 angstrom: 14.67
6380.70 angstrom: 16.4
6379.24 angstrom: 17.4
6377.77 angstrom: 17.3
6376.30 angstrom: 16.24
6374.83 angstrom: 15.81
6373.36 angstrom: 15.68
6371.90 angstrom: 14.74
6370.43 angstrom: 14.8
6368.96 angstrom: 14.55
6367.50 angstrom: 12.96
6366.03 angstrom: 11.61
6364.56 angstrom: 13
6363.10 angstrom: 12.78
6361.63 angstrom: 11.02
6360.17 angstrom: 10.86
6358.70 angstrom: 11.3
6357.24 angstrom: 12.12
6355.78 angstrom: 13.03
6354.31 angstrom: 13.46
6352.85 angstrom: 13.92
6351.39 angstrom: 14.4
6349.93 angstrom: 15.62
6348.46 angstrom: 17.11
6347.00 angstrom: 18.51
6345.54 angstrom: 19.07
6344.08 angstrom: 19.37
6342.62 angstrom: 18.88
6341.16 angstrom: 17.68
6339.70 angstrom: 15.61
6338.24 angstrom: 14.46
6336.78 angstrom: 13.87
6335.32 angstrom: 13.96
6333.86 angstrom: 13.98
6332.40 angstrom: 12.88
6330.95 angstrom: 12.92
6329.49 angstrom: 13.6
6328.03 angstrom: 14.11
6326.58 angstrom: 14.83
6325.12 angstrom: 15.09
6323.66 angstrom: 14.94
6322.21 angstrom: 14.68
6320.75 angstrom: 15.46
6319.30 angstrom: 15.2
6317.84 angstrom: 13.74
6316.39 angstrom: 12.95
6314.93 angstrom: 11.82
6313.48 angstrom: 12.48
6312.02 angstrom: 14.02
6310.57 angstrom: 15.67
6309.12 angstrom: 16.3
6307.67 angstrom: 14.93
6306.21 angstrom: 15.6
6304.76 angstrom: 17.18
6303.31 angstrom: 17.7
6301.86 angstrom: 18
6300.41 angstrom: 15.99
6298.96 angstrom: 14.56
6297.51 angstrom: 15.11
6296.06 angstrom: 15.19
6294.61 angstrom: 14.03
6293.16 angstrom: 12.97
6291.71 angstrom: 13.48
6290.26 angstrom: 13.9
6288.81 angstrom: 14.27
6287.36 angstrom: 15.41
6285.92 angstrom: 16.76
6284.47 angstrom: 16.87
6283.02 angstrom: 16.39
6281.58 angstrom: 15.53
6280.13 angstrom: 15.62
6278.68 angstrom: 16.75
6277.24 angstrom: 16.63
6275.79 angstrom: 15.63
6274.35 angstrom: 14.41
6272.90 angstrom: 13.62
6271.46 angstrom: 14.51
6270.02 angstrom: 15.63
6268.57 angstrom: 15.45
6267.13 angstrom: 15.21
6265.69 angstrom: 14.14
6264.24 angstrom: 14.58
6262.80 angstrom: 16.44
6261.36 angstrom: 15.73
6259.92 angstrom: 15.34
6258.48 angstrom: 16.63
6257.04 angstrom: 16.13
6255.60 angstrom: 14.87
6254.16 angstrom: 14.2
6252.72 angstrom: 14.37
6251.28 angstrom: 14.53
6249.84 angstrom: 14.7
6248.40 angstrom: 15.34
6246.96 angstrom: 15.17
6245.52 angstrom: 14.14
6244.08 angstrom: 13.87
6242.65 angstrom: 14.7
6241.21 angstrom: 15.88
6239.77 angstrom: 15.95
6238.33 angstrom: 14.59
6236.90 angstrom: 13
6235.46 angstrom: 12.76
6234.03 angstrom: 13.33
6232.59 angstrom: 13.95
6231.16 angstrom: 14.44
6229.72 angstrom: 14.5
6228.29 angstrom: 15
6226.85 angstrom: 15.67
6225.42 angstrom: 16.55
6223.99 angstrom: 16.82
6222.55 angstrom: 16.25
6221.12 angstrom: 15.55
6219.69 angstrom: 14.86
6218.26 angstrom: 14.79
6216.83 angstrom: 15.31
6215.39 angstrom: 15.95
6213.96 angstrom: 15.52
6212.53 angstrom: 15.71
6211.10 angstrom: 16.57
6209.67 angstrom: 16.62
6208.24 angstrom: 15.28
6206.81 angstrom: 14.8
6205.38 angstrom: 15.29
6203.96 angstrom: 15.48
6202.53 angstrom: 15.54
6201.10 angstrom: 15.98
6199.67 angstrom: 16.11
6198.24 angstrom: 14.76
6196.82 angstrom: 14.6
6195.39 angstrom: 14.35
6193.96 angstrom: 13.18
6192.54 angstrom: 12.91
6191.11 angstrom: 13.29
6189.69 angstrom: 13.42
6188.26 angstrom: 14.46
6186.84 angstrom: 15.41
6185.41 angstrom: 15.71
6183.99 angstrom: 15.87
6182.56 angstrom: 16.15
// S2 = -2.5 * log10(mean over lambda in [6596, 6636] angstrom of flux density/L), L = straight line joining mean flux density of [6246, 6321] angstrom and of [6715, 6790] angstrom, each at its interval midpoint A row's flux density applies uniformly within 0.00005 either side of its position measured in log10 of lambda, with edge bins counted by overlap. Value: 0.08 mag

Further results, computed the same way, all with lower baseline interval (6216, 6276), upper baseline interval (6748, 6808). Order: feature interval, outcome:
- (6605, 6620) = 0.031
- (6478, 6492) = 0.097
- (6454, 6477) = 0.074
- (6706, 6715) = 0.002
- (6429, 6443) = 0.135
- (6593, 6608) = 0.128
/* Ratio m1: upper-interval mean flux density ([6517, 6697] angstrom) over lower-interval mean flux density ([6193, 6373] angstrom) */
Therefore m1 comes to 0.9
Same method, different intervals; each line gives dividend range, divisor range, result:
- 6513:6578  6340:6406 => 0.89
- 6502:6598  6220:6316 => 0.87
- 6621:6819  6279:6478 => 1.04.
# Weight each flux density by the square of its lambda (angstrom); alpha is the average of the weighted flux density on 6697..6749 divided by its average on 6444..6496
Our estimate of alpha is 1.2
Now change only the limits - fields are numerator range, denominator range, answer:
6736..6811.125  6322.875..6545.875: 1.19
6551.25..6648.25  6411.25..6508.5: 1.02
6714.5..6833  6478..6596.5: 1.26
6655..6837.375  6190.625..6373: 1.18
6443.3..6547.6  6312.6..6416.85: 1.00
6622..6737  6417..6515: 1.14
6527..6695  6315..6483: 1.02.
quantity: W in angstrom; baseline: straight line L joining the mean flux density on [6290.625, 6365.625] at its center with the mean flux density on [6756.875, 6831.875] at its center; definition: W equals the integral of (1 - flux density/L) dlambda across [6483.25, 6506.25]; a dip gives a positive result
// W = 1.68 angstrom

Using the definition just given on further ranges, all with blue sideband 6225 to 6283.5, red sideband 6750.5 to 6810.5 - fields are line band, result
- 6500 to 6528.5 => 3.18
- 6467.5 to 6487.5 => 1.72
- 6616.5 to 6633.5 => 1.24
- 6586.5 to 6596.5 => 1.34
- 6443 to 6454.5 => -0.15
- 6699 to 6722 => -0.63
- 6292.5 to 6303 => -0.14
